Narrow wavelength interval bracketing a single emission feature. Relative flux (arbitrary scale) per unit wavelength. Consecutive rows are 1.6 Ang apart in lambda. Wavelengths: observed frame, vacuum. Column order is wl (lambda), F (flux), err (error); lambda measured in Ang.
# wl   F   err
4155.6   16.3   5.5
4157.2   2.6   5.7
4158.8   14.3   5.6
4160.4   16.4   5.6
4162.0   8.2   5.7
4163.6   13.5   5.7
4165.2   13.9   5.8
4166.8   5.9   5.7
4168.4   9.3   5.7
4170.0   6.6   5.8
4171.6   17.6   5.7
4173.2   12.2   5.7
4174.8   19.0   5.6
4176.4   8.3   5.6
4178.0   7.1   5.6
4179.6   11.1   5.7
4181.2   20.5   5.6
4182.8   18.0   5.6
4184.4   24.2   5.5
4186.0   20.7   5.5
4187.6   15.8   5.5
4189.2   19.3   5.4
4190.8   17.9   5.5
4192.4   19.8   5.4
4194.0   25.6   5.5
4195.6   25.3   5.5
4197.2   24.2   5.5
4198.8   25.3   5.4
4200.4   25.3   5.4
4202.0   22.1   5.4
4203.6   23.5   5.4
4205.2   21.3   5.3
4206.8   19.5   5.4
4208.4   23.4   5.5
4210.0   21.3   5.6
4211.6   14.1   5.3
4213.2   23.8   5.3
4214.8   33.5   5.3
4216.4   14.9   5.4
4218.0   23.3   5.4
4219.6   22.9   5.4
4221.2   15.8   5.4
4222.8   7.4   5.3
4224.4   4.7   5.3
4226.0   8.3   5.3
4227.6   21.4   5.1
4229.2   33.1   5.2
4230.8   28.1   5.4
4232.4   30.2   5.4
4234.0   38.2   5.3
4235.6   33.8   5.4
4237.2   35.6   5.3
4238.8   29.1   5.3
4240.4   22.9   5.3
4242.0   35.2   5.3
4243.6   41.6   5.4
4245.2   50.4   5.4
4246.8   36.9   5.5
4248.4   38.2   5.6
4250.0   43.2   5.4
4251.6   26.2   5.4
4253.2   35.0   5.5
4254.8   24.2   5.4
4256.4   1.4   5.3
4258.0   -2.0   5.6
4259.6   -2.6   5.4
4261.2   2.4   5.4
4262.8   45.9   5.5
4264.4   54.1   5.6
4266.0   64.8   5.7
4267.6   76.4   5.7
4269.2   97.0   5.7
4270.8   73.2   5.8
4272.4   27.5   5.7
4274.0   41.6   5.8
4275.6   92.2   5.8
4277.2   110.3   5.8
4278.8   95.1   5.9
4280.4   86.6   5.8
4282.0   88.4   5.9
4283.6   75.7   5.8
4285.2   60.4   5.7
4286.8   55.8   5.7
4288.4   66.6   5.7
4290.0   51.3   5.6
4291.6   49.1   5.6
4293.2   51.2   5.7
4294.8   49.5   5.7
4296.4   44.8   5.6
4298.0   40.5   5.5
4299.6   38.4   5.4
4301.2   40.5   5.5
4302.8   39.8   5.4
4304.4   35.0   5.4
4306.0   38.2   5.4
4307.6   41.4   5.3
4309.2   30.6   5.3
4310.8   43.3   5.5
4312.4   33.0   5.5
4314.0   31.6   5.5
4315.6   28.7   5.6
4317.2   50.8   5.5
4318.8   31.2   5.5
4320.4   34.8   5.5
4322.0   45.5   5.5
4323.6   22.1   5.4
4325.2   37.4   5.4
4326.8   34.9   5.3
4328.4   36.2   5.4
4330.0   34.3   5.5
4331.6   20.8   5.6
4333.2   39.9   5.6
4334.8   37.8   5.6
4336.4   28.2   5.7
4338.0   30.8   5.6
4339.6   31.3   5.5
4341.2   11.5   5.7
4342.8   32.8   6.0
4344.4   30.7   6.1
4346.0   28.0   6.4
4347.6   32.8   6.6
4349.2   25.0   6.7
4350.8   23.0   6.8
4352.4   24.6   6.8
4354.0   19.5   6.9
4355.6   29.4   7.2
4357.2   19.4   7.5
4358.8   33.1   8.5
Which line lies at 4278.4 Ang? Ly-alpha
